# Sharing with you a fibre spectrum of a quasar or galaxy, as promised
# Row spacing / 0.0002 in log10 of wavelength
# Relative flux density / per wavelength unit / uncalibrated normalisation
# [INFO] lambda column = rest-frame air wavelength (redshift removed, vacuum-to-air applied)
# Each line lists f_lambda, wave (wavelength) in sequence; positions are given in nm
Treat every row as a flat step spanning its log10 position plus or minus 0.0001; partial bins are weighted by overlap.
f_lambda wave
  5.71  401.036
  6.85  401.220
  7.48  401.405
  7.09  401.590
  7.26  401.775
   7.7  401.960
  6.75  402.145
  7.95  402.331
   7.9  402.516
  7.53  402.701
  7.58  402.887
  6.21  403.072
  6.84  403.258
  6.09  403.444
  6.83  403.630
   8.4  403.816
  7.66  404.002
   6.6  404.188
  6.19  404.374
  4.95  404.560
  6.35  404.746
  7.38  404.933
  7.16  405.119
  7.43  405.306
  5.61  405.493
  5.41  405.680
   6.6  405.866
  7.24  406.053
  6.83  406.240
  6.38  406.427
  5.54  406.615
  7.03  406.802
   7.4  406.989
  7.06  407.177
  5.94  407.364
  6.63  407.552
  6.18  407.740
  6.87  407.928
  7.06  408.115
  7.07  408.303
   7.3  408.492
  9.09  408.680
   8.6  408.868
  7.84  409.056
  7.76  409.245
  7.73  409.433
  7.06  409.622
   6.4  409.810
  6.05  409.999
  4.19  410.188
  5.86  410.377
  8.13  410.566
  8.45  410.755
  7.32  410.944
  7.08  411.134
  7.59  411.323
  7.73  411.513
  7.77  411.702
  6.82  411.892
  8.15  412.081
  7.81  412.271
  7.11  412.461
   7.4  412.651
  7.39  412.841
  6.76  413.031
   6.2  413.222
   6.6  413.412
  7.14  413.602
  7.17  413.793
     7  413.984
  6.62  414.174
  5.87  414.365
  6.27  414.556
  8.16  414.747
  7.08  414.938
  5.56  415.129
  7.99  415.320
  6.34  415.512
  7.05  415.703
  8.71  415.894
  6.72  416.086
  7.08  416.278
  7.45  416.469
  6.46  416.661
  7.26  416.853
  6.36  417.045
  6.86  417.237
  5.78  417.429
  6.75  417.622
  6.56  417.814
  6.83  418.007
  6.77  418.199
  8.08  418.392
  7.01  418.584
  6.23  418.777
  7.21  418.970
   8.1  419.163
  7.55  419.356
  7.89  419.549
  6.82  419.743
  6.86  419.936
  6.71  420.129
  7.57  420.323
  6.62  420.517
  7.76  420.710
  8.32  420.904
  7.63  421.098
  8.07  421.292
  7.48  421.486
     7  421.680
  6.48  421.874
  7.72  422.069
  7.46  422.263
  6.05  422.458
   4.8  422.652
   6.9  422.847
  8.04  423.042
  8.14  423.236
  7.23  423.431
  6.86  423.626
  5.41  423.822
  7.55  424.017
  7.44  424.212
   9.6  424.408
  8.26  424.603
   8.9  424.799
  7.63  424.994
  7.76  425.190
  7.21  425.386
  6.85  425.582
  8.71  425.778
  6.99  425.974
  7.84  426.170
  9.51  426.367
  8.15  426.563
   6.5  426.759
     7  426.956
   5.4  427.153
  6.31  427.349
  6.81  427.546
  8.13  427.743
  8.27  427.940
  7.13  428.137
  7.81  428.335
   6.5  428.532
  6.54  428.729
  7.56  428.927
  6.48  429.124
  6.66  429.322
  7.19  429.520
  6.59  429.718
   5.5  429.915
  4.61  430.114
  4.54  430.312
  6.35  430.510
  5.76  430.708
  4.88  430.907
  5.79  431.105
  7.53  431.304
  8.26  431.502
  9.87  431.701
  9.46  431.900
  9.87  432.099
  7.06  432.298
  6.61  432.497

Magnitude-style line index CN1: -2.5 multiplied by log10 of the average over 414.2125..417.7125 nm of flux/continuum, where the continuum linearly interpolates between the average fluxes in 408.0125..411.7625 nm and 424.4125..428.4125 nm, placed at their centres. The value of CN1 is 0.08 mag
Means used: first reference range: 7.3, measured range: 6.87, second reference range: 7.6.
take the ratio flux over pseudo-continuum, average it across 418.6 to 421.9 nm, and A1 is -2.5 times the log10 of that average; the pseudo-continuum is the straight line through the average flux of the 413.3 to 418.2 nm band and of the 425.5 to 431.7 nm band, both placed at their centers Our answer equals -0.07 mag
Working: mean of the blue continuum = 6.86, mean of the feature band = 7.32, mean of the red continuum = 6.89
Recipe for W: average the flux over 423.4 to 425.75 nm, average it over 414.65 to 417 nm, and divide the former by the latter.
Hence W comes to 1.1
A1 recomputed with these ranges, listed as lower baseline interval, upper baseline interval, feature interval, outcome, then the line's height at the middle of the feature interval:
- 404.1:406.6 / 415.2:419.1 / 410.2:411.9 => -0.091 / 6.7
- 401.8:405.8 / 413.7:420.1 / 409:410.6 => 0.036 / 6.93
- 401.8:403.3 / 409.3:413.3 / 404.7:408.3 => 0.090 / 7.22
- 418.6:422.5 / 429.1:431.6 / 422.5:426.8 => -0.114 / 6.81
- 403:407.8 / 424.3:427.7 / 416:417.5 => 0.063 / 7.17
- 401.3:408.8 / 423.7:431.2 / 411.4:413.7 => -0.045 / 6.95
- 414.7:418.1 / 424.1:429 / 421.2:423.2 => 0.038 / 7.28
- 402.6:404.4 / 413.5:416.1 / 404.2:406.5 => 0.089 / 7.02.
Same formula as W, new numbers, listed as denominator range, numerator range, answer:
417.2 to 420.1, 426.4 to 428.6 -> 1.02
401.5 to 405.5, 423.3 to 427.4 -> 1.07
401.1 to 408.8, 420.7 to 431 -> 1.03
